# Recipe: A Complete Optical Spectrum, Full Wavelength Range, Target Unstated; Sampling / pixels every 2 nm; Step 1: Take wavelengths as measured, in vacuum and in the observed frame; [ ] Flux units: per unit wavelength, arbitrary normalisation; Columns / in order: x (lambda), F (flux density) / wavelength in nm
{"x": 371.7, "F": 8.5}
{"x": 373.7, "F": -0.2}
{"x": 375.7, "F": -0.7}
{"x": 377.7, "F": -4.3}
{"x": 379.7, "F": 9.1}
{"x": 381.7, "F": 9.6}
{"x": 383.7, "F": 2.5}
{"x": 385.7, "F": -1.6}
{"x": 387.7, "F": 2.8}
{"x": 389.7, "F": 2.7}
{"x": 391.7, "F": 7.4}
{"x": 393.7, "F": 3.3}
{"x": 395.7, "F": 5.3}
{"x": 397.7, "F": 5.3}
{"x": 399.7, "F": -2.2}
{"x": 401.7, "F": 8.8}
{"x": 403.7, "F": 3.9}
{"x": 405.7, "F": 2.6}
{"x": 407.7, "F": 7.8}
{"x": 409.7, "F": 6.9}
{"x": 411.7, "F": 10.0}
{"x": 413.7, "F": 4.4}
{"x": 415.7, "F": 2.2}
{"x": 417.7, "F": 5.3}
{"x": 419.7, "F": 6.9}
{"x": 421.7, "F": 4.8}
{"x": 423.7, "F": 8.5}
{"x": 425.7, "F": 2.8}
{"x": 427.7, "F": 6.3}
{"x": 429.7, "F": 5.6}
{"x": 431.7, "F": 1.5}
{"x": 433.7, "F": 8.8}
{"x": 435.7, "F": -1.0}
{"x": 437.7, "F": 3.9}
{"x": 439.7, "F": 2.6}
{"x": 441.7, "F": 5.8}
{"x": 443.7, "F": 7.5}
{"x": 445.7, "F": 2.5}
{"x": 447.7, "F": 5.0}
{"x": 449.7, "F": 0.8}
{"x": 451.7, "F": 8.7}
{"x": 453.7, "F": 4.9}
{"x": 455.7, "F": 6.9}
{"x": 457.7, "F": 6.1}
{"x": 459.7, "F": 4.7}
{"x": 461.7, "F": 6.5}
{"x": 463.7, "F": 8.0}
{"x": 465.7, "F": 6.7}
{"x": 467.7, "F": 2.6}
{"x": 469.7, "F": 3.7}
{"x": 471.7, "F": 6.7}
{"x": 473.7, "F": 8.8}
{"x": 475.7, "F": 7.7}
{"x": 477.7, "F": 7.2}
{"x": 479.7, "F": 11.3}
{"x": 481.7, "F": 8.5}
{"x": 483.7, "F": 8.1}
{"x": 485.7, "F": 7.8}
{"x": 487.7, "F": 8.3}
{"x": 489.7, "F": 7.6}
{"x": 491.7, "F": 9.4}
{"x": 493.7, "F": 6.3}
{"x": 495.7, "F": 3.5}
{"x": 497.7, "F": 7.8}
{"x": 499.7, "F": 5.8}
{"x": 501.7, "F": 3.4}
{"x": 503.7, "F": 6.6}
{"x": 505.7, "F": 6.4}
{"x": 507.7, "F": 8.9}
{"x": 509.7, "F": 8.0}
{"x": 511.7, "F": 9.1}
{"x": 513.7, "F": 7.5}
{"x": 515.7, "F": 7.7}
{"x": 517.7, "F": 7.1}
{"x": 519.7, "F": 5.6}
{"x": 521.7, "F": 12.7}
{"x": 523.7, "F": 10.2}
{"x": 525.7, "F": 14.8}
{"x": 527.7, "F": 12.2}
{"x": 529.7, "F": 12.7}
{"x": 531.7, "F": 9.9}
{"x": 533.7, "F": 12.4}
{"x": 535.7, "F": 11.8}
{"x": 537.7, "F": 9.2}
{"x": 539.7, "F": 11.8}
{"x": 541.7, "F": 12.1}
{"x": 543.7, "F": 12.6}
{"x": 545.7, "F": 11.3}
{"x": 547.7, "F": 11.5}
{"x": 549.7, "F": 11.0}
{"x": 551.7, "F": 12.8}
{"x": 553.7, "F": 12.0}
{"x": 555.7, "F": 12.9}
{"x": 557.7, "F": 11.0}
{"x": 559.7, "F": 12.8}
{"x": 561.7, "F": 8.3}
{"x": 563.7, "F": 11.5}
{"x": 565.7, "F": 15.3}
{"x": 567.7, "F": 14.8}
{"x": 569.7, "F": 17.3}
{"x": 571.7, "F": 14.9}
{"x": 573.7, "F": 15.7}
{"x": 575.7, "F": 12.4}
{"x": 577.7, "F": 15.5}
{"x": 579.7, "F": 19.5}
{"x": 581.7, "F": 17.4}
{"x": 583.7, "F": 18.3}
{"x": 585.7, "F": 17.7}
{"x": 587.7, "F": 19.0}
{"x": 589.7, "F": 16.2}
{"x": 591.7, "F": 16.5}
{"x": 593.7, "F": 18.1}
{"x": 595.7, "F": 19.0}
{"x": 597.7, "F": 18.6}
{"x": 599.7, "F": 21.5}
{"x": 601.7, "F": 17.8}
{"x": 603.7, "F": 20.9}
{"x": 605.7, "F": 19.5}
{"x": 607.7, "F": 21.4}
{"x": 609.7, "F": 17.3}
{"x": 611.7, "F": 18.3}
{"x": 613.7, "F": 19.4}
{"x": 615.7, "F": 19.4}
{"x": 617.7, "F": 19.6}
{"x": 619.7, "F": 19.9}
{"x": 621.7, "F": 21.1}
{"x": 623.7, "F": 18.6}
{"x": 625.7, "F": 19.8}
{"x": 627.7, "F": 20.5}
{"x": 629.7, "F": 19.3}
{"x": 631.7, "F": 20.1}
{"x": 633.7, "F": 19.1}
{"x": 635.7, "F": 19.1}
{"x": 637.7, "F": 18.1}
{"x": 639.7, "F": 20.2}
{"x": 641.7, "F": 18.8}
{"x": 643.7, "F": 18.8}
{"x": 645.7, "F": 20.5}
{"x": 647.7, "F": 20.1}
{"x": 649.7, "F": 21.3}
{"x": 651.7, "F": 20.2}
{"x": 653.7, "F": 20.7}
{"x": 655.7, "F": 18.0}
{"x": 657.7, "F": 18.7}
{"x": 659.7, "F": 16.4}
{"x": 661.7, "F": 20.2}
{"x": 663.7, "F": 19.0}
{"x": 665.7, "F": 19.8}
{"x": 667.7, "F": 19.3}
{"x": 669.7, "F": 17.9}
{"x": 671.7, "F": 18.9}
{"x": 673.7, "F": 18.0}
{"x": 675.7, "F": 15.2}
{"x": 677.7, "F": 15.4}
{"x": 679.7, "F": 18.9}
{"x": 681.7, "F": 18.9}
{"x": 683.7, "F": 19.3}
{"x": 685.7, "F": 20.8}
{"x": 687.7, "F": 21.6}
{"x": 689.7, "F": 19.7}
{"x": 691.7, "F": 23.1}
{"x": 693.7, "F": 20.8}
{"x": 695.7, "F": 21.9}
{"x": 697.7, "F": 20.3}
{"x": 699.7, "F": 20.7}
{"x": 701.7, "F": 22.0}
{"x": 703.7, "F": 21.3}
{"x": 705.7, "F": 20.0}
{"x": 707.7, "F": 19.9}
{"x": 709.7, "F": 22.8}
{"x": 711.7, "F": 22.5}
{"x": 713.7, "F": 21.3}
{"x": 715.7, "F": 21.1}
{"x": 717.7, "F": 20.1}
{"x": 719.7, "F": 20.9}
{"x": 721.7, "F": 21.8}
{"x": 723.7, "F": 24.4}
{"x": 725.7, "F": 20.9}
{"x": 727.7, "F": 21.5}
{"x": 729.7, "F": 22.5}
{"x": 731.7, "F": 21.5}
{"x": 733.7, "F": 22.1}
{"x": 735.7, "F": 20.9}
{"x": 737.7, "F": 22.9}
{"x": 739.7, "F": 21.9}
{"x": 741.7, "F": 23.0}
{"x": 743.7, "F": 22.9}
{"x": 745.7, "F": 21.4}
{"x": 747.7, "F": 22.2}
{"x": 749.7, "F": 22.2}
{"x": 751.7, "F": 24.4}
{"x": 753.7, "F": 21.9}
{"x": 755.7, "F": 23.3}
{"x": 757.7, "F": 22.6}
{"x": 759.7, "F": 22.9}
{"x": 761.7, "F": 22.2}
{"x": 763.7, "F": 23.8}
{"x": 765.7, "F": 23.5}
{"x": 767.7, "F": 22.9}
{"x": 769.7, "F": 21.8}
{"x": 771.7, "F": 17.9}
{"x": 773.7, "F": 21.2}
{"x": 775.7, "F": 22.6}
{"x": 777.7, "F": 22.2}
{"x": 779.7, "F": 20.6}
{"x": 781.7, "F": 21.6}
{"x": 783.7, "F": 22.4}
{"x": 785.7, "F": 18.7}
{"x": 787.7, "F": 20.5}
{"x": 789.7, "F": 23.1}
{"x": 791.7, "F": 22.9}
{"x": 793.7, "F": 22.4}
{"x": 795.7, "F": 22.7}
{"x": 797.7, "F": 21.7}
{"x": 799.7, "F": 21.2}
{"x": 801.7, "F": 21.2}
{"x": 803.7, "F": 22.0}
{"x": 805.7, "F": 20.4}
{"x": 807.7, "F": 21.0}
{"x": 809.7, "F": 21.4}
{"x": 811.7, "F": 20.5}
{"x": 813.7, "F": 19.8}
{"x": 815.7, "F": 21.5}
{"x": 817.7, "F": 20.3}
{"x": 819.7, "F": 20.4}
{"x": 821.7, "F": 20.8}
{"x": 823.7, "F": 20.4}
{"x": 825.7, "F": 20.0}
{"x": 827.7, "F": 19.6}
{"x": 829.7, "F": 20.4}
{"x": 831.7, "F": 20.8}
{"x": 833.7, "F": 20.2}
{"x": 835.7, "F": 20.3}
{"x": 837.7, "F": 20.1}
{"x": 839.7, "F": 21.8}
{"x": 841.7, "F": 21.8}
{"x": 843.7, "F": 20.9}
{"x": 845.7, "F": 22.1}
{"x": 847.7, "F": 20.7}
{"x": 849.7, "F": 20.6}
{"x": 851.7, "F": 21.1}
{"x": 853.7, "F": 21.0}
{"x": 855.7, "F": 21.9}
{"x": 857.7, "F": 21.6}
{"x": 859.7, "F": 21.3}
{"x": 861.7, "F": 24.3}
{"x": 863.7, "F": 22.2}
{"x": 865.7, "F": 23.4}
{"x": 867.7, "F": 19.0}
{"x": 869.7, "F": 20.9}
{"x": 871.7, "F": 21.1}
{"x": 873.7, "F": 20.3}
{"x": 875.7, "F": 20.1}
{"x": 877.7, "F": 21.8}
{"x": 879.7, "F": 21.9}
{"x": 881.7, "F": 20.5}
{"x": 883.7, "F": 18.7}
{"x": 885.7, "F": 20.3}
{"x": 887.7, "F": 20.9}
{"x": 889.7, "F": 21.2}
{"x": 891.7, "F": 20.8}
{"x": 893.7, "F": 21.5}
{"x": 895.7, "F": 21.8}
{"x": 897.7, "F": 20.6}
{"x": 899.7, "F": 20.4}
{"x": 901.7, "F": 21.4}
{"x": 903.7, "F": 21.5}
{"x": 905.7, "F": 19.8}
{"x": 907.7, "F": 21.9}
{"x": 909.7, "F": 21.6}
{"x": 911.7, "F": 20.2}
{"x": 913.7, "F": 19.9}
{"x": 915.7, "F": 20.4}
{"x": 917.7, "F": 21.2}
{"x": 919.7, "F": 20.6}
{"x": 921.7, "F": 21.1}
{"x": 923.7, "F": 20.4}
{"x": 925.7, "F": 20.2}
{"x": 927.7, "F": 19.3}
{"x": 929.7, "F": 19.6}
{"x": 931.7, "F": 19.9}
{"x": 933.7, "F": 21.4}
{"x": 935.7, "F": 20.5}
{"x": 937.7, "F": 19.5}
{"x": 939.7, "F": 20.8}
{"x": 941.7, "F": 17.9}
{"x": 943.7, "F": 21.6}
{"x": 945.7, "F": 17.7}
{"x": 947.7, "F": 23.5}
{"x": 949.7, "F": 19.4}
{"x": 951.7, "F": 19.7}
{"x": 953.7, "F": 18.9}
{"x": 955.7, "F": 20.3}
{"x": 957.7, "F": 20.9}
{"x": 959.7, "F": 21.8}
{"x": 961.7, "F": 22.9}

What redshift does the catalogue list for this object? 0.31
